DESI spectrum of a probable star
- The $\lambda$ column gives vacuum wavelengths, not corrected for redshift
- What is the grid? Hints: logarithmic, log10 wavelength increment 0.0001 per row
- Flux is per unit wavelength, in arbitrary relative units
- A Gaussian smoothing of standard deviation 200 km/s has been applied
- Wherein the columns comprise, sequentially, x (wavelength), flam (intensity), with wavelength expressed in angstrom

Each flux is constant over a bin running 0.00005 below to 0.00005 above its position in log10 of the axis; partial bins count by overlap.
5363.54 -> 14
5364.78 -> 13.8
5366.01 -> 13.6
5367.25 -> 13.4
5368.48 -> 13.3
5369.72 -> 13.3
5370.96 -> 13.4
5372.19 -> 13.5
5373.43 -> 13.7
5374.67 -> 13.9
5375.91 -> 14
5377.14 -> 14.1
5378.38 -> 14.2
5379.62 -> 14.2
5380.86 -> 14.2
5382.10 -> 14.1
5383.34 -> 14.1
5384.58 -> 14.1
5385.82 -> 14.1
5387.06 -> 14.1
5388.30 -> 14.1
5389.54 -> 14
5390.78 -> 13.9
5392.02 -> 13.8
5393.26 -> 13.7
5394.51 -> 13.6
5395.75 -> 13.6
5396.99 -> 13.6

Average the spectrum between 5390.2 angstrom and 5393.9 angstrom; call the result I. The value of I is 13.8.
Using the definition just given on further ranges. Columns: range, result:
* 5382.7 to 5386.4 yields 14.1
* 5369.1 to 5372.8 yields 13.4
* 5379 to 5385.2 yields 14.1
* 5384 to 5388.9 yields 14.1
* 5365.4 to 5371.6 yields 13.4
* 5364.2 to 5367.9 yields 13.6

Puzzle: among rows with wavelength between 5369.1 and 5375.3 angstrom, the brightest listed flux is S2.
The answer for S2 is 13.9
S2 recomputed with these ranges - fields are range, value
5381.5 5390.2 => 14.1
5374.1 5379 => 14.2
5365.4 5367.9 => 13.6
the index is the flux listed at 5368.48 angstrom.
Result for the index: 13.3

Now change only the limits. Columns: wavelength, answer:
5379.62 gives 14.2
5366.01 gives 13.6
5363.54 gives 14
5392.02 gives 13.8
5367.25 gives 13.4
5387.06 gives 14.1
